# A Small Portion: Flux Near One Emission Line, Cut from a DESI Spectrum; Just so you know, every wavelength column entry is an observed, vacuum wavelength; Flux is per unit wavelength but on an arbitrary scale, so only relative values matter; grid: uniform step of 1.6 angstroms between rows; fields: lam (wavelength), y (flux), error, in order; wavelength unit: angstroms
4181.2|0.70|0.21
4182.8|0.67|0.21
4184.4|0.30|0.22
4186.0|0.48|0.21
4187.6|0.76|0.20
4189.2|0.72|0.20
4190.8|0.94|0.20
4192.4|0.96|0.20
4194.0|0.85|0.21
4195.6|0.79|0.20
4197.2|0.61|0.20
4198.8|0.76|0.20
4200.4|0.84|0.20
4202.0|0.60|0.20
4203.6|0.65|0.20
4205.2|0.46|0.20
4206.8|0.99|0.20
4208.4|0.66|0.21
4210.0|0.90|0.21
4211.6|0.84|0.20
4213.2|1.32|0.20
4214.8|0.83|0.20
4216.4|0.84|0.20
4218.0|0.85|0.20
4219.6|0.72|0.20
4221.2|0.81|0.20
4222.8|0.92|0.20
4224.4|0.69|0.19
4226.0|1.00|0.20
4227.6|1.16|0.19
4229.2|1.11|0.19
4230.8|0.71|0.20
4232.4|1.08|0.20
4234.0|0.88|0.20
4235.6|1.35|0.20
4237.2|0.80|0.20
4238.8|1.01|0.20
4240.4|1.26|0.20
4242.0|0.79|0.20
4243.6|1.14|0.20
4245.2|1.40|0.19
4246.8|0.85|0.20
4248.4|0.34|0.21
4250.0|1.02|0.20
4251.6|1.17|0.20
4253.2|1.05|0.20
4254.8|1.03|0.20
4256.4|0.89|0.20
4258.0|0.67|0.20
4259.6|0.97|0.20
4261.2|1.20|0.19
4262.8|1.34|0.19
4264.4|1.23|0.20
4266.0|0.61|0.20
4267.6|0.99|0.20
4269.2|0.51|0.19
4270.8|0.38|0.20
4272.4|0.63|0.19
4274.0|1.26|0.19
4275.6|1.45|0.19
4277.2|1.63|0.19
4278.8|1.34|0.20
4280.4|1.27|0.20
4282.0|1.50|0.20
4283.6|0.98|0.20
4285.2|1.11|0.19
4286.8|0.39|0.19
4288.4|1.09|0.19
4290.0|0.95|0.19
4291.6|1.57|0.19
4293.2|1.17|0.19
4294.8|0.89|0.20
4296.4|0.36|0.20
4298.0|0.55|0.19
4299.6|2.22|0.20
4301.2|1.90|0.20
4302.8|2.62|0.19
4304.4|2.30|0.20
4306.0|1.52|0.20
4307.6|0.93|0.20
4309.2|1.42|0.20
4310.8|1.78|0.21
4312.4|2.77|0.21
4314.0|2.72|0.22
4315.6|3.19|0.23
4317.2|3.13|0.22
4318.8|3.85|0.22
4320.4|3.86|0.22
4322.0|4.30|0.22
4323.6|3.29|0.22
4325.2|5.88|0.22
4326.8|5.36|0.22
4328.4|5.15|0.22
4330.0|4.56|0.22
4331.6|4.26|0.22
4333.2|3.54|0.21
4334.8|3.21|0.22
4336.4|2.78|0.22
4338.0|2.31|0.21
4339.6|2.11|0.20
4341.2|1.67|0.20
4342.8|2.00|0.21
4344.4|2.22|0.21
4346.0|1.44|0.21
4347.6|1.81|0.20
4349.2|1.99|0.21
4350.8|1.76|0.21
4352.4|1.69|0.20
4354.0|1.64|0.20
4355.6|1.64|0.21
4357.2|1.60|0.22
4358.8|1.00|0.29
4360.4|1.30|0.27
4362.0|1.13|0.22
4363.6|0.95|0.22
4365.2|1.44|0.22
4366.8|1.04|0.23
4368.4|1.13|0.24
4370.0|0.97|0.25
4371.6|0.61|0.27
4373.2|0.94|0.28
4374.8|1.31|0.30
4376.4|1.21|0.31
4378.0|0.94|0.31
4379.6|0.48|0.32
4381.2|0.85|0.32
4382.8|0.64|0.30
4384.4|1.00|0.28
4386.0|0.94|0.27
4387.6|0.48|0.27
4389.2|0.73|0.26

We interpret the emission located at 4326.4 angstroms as Ly-alpha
